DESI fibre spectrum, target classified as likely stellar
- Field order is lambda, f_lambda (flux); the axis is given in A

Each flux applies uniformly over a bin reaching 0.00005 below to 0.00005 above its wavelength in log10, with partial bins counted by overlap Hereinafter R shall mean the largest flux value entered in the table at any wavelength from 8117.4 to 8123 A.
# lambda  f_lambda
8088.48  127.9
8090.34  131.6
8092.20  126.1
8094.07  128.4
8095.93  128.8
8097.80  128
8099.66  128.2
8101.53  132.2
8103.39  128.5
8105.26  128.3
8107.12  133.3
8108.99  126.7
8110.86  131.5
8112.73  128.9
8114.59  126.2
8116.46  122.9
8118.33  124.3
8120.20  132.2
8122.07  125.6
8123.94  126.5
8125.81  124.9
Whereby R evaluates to 132.2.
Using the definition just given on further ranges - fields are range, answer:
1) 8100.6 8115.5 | 133.3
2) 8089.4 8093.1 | 131.6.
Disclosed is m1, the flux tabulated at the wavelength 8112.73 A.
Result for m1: 128.9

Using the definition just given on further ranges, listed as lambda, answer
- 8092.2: 126.1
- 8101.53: 132.2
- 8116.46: 122.9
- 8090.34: 131.6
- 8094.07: 128.4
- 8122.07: 125.6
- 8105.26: 128.3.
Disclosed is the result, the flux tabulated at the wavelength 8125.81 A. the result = 124.9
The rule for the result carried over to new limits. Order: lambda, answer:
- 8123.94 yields 126.5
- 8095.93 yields 128.8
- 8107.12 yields 133.3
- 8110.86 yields 131.5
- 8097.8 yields 128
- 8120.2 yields 132.2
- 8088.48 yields 127.9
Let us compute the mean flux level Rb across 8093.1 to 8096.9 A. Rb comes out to 128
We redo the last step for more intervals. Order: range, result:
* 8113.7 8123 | 126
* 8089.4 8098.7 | 129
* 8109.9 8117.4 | 127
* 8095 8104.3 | 129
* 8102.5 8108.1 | 130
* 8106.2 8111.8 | 130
